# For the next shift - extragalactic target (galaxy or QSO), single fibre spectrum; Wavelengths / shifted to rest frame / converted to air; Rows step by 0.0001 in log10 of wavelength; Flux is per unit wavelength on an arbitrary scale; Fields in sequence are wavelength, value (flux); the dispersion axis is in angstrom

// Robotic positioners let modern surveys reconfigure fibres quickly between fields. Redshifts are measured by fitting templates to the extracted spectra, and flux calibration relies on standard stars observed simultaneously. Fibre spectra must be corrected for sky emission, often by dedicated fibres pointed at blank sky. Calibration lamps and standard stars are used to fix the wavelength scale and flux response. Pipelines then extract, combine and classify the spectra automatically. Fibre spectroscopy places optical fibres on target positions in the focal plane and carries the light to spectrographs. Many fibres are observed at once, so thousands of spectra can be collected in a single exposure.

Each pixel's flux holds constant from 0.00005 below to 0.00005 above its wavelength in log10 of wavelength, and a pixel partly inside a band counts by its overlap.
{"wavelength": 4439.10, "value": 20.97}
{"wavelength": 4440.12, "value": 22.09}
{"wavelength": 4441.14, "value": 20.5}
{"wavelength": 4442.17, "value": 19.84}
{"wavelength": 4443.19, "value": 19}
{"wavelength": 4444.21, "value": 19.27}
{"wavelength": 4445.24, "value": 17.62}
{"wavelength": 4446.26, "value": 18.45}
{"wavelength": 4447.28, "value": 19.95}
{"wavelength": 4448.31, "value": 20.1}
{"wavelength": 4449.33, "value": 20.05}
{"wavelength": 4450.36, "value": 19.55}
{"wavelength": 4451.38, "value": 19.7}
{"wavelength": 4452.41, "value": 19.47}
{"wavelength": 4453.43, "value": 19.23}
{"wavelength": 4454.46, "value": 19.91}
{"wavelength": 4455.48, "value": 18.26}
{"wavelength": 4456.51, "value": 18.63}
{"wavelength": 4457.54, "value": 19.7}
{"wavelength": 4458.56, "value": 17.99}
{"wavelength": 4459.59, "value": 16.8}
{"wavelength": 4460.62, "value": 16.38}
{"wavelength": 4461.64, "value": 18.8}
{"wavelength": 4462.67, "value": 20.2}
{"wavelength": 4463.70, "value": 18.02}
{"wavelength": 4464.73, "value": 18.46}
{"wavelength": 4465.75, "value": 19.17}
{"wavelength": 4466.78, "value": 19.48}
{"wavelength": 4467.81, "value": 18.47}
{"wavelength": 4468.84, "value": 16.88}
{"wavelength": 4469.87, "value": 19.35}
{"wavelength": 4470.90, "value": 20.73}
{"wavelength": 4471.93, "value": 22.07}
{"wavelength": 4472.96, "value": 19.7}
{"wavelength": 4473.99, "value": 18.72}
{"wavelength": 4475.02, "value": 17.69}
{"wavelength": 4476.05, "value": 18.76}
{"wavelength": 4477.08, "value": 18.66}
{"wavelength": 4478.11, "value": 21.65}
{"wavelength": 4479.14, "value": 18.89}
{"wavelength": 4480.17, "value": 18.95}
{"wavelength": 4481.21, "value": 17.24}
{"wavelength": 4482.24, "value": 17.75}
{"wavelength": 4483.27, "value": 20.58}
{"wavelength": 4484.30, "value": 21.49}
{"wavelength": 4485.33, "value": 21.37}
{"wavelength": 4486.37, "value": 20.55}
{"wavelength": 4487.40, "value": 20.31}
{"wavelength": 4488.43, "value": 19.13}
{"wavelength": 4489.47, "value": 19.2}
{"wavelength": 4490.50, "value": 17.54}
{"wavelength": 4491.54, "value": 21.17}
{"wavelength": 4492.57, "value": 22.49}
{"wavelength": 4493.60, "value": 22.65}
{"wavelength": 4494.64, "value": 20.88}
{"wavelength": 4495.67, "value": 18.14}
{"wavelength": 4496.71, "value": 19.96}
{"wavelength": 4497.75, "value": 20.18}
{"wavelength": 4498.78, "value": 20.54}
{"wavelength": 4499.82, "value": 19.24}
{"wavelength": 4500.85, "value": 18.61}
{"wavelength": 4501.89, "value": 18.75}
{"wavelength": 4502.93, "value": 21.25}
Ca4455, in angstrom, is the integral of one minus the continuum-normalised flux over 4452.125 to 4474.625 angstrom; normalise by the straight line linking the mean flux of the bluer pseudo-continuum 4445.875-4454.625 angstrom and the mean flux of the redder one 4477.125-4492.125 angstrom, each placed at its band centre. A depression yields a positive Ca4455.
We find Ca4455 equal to 0.8 angstrom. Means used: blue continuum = 19.6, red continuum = 19.7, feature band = 18.9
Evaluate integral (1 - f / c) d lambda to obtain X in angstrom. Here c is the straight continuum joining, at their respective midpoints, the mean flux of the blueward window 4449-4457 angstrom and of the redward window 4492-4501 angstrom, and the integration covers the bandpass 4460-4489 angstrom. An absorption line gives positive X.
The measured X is 0.9 angstrom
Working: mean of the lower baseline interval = 19.3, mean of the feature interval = 19.3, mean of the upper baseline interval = 20.4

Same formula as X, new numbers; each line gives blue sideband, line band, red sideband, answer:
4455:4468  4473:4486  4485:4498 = 0.1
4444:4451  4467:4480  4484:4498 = 0.4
